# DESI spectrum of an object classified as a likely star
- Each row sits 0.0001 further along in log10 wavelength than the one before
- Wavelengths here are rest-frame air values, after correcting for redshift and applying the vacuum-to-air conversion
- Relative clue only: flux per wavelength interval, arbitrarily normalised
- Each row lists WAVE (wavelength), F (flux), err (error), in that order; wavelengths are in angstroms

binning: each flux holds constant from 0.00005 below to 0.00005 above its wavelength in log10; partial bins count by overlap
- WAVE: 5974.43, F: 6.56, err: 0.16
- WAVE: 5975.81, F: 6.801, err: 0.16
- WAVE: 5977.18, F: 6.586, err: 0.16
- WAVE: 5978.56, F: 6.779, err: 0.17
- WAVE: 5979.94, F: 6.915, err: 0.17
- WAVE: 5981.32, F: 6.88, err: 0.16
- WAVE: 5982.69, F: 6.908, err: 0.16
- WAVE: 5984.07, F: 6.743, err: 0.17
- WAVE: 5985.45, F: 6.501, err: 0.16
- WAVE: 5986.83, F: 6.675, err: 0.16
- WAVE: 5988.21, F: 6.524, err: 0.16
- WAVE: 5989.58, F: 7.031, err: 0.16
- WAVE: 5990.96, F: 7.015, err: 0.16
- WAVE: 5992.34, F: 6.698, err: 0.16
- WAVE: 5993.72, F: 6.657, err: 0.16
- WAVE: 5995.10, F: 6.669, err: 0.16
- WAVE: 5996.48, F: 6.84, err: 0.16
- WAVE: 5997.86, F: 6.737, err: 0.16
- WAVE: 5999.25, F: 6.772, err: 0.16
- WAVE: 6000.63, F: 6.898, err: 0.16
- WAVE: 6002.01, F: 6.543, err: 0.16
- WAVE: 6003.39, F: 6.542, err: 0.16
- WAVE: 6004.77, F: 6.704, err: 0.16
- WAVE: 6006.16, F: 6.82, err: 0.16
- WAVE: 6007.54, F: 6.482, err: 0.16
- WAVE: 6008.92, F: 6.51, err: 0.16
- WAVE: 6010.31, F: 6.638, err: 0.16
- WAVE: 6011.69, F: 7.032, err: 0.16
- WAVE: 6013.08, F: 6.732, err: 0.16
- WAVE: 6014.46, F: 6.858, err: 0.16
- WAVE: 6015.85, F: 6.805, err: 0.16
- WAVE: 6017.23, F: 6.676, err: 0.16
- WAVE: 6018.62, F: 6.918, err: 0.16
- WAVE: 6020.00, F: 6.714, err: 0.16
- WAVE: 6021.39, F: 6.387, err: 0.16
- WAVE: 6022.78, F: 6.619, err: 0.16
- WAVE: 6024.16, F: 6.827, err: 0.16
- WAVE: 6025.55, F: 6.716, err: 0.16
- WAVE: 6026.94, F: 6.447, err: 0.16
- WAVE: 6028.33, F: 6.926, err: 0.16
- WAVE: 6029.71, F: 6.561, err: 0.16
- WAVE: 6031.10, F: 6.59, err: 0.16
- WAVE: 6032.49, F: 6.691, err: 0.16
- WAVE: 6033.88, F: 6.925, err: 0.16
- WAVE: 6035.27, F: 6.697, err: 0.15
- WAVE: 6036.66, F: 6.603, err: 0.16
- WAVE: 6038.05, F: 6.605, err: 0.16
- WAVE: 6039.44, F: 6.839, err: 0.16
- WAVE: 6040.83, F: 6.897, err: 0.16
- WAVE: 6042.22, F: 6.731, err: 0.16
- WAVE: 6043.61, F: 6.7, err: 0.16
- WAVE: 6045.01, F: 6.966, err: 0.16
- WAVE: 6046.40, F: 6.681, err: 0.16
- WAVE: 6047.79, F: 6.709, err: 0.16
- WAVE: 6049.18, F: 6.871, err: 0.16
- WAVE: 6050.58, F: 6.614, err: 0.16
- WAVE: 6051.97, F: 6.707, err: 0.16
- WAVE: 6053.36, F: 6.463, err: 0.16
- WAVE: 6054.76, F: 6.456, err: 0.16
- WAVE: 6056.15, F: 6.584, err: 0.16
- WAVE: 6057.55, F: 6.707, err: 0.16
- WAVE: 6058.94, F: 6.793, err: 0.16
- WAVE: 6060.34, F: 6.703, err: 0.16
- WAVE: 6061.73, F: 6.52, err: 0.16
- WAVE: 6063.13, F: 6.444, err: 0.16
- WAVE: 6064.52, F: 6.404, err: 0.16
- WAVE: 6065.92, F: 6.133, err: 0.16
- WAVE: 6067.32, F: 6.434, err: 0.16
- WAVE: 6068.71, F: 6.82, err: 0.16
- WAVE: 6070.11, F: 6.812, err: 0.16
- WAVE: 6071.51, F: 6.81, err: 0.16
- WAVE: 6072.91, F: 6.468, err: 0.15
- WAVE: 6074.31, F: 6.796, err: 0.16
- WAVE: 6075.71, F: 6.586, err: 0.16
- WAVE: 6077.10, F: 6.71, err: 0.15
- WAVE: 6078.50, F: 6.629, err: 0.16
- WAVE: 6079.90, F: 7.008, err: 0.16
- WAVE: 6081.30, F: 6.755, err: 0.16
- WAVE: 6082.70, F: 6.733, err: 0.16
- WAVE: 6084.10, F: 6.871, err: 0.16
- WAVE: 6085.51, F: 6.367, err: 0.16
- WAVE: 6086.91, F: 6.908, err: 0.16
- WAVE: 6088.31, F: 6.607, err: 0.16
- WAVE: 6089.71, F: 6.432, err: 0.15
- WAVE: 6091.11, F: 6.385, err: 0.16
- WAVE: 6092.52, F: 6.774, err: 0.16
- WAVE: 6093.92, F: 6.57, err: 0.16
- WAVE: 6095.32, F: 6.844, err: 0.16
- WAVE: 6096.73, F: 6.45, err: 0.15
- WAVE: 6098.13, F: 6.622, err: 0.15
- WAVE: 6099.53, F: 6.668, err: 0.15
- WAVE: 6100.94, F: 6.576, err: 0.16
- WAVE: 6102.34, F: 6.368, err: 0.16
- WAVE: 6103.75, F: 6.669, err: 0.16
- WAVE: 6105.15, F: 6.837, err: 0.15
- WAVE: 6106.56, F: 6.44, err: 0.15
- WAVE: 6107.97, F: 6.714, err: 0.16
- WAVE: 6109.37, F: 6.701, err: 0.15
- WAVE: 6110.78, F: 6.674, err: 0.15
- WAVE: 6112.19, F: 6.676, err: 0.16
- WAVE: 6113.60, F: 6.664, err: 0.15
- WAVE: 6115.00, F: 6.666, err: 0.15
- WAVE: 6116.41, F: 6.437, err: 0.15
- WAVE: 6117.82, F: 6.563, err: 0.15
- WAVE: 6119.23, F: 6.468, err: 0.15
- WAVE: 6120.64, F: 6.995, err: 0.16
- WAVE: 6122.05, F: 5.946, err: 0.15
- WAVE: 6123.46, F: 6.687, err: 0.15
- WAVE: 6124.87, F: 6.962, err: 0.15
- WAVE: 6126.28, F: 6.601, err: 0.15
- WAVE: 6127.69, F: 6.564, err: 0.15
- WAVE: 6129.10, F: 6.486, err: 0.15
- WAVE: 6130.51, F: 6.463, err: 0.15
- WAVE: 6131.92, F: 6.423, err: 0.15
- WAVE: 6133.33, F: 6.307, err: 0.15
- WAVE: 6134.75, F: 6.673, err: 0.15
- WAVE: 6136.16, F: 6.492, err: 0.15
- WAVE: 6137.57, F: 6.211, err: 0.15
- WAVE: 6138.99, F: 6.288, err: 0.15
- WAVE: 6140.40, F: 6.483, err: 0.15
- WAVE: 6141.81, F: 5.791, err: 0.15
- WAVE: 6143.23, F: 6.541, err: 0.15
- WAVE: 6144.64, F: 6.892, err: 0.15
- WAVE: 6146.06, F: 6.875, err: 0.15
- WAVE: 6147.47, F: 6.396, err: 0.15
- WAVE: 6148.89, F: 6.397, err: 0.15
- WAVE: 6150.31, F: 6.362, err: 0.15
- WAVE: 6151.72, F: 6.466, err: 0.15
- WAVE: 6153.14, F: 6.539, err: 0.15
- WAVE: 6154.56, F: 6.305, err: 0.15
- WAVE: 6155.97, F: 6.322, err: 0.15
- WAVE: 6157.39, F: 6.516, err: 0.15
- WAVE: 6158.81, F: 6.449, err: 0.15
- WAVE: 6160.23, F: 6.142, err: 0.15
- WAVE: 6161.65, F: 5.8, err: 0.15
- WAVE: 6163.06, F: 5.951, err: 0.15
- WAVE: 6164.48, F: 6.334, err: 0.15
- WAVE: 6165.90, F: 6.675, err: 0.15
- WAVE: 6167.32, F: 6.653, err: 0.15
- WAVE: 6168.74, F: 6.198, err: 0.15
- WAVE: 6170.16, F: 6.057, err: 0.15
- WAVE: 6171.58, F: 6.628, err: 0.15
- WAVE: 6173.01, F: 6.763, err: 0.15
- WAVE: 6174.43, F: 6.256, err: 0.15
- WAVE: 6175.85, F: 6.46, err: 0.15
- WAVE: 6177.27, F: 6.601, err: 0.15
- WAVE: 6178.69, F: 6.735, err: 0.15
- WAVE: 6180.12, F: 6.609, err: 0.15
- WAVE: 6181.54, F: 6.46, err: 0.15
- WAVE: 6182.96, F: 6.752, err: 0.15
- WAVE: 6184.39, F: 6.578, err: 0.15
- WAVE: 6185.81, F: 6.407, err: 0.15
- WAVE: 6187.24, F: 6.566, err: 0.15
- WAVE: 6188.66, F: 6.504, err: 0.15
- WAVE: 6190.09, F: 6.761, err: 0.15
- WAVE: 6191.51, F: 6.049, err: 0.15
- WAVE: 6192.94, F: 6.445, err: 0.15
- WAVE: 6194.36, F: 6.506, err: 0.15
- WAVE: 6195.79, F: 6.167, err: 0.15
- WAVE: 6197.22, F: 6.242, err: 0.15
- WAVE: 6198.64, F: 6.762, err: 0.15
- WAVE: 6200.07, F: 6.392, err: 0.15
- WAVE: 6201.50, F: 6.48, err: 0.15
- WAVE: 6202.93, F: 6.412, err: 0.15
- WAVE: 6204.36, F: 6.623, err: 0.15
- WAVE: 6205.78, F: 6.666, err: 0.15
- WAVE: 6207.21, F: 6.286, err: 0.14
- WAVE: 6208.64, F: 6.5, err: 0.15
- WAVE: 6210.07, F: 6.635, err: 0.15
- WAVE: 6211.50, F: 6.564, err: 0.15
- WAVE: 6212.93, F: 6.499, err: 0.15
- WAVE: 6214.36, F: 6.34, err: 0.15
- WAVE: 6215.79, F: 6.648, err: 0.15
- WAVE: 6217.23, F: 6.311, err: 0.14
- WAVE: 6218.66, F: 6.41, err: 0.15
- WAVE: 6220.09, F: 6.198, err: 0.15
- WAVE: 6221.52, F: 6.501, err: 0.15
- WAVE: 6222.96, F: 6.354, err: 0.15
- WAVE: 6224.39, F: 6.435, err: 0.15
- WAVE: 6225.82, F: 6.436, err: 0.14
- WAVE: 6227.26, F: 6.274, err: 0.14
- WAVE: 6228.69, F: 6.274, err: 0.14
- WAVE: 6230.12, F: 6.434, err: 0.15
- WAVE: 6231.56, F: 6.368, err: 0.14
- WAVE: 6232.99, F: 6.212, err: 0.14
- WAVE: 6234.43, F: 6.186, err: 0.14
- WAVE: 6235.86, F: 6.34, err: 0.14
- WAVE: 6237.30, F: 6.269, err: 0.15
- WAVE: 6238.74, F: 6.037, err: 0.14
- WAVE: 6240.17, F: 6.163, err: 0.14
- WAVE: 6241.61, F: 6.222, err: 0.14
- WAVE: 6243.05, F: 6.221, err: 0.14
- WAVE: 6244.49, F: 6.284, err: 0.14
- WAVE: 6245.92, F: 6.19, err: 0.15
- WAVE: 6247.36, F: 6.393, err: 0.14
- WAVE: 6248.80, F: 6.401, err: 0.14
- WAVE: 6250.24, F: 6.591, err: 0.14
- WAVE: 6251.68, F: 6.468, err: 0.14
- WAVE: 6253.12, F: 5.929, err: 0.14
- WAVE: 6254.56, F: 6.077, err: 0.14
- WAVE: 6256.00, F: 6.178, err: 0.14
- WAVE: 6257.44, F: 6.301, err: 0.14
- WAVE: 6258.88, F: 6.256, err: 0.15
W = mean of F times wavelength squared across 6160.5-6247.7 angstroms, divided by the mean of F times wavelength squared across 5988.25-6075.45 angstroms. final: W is 1.01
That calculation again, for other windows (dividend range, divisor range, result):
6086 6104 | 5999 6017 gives 1.01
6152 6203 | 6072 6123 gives 1.00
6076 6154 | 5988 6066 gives 1.01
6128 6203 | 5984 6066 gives 1.01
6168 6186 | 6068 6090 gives 1.00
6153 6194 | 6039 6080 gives 1.00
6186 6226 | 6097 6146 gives 1.01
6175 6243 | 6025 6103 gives 1.01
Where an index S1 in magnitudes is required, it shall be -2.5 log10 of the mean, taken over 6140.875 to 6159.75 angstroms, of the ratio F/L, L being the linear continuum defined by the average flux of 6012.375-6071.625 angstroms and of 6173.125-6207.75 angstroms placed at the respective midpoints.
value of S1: 0.02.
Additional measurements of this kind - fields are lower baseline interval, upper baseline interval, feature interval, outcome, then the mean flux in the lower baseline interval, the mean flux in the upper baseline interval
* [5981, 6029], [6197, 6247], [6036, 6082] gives 0.00 mag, 6.73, 6.38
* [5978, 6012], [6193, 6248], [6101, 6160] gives 0.00 mag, 6.74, 6.38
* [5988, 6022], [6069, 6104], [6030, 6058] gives 0.00 mag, 6.73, 6.66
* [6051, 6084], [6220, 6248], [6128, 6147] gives 0.01 mag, 6.64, 6.29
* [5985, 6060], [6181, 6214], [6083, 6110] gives 0.00 mag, 6.71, 6.49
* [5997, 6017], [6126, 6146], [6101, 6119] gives -0.02 mag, 6.72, 6.45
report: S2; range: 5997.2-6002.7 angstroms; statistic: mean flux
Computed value 6.73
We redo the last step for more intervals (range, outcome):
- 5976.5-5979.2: 6.67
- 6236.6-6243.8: 6.18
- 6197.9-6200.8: 6.58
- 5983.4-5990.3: 6.7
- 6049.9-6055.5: 6.57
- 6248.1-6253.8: 6.35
